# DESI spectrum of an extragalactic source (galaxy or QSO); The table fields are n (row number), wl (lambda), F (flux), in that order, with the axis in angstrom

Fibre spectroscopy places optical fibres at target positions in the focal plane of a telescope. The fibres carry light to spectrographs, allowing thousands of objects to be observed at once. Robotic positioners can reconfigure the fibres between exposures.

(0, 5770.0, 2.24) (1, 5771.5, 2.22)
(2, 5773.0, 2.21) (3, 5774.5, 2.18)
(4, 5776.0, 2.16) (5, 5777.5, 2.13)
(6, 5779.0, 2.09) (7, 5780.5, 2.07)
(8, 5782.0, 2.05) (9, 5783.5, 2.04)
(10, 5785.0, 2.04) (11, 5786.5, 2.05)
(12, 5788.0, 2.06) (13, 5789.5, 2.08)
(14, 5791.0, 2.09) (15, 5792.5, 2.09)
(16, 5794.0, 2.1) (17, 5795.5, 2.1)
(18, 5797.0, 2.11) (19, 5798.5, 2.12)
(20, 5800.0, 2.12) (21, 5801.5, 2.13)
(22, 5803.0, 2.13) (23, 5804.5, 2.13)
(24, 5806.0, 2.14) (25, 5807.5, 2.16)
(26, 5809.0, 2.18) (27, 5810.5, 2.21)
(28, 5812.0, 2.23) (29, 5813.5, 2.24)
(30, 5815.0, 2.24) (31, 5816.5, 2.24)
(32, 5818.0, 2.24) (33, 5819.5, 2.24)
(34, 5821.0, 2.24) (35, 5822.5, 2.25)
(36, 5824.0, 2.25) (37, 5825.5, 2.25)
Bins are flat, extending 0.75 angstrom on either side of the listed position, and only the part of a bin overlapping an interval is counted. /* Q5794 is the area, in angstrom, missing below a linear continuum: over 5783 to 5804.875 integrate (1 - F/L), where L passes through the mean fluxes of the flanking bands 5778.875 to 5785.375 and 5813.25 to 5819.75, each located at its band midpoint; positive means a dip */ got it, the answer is 0.27 angstrom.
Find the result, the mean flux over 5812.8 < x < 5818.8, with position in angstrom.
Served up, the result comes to 2.24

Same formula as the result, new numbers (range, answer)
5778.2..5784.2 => 2.06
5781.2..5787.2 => 2.05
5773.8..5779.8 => 2.14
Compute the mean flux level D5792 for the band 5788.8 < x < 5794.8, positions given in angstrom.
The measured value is 2.09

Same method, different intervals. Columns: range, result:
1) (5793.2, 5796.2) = 2.1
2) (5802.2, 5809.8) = 2.15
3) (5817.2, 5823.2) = 2.24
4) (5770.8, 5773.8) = 2.21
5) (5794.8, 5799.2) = 2.11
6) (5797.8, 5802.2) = 2.12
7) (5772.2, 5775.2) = 2.2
